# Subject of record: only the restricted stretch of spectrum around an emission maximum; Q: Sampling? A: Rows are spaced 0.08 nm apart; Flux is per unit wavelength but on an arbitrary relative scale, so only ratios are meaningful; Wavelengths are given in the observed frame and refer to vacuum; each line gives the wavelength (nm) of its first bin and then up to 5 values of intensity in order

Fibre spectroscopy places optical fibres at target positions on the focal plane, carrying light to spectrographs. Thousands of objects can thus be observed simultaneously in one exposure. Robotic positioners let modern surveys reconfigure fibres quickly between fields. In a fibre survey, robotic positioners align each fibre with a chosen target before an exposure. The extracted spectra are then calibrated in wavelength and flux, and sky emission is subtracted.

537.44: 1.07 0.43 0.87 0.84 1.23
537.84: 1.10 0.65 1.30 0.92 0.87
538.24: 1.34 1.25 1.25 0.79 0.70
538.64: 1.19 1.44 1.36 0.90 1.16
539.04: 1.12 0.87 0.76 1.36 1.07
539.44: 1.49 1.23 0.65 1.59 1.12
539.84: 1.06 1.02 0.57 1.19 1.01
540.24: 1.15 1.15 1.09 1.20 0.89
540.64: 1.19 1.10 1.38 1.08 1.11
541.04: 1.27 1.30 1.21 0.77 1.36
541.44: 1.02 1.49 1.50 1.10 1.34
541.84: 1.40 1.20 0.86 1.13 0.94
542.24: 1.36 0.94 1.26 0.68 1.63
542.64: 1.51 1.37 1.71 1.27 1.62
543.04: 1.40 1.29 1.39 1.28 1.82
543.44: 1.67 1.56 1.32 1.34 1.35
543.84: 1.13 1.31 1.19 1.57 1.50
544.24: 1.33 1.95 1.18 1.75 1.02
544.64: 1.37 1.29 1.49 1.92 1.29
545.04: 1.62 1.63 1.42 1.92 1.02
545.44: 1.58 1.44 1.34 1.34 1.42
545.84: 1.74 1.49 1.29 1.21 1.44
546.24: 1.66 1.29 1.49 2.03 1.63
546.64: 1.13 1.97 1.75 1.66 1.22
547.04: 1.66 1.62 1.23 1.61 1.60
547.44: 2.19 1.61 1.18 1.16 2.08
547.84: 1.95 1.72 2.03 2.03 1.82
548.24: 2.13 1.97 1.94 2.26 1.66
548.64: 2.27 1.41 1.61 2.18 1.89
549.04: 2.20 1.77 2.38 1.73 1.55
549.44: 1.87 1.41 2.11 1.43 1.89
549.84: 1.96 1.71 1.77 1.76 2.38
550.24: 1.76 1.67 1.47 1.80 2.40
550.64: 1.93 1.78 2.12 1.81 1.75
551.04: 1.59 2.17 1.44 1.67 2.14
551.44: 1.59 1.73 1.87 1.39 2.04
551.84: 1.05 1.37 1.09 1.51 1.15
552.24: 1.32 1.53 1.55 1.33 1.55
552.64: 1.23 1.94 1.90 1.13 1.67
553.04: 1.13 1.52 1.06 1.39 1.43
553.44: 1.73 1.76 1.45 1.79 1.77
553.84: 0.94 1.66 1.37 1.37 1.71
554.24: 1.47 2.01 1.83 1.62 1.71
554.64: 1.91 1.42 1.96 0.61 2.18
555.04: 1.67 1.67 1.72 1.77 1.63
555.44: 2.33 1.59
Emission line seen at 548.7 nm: Mg II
